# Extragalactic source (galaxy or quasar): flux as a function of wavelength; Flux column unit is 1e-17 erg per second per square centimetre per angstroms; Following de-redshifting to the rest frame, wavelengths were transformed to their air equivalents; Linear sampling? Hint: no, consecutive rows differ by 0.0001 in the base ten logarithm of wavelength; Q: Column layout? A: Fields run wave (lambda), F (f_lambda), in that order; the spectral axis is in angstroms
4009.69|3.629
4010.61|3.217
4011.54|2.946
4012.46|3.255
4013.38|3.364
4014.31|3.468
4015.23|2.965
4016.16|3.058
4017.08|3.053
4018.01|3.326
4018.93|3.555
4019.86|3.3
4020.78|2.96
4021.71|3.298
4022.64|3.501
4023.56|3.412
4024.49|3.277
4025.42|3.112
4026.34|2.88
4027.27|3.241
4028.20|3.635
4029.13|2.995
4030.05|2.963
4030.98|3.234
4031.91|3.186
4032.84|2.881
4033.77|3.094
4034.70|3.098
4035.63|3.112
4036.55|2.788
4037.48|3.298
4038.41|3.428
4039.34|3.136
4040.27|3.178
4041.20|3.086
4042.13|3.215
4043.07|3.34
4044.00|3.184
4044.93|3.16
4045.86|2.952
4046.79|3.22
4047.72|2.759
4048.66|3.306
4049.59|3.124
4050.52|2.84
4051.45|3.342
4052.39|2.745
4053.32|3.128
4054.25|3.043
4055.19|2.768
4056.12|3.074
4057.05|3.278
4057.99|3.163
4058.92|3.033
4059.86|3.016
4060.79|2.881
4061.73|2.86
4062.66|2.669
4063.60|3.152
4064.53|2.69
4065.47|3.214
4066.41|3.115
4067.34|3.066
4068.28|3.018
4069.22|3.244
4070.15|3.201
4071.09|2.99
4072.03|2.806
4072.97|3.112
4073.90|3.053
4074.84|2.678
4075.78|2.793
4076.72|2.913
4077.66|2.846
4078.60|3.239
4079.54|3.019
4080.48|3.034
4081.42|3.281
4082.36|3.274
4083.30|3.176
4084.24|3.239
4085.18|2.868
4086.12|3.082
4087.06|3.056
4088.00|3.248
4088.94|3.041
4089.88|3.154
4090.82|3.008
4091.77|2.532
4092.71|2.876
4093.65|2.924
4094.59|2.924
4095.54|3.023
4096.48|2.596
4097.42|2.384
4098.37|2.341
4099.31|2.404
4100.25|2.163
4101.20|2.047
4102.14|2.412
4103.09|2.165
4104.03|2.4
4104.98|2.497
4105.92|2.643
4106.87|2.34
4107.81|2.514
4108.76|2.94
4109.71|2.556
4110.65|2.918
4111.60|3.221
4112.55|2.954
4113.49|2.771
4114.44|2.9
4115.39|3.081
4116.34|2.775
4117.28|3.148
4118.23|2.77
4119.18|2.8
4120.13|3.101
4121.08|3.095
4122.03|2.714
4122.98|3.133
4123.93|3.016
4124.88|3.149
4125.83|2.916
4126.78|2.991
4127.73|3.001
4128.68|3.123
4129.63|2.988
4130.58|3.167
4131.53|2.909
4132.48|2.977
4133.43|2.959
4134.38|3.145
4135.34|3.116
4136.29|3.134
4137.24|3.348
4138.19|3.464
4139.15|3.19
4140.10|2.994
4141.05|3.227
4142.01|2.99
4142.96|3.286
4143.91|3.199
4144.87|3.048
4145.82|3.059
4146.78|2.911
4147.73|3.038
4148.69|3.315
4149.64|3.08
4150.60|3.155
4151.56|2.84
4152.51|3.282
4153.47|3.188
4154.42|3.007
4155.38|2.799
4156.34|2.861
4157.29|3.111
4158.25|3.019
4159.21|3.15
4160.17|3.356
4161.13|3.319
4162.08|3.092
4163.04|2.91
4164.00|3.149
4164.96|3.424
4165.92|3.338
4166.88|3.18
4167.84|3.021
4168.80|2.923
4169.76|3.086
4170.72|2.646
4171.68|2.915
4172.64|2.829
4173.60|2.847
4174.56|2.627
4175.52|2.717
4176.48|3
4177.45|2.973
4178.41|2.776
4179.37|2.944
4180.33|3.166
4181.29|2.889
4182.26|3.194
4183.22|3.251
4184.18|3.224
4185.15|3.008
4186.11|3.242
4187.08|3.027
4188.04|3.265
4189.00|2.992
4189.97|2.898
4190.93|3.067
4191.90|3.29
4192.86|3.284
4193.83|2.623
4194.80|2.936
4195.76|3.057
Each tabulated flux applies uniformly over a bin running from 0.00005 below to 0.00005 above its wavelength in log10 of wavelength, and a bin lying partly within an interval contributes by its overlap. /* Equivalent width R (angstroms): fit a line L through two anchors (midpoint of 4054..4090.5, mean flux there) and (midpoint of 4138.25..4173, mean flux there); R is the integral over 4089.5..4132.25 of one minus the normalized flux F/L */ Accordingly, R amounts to 3.8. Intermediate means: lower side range 3.04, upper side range 3.09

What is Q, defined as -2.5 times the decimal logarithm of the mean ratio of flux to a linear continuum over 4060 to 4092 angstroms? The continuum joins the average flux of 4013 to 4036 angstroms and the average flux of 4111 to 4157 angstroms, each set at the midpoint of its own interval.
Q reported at 0.04 mag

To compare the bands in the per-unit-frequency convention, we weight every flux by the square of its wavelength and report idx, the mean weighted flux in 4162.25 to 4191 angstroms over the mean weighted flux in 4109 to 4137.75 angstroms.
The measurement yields 1.03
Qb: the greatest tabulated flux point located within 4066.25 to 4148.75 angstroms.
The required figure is 3.464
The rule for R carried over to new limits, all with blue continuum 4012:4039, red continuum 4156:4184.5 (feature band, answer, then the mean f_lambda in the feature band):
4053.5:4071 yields 0.71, 3.03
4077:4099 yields 1.18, 2.96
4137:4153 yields -0.41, 3.14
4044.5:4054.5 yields 0.36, 3.06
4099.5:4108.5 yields 2.14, 2.37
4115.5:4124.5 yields 0.38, 2.96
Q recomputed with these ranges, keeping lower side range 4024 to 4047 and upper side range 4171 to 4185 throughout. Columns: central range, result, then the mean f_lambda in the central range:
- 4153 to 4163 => -0.04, 3.08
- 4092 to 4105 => 0.21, 2.51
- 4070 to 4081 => 0.05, 2.97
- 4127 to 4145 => -0.04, 3.12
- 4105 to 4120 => 0.08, 2.82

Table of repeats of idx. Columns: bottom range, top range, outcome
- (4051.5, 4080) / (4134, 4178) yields 1.07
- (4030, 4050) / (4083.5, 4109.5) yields 0.89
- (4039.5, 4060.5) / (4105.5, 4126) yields 0.96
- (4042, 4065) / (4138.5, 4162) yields 1.07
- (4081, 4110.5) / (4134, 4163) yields 1.17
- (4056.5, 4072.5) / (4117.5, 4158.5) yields 1.05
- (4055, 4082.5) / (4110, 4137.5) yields 1.02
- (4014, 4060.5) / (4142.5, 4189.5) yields 1.04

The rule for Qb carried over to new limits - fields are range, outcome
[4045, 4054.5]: 3.342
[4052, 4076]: 3.278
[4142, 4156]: 3.315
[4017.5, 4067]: 3.635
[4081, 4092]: 3.281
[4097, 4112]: 3.221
